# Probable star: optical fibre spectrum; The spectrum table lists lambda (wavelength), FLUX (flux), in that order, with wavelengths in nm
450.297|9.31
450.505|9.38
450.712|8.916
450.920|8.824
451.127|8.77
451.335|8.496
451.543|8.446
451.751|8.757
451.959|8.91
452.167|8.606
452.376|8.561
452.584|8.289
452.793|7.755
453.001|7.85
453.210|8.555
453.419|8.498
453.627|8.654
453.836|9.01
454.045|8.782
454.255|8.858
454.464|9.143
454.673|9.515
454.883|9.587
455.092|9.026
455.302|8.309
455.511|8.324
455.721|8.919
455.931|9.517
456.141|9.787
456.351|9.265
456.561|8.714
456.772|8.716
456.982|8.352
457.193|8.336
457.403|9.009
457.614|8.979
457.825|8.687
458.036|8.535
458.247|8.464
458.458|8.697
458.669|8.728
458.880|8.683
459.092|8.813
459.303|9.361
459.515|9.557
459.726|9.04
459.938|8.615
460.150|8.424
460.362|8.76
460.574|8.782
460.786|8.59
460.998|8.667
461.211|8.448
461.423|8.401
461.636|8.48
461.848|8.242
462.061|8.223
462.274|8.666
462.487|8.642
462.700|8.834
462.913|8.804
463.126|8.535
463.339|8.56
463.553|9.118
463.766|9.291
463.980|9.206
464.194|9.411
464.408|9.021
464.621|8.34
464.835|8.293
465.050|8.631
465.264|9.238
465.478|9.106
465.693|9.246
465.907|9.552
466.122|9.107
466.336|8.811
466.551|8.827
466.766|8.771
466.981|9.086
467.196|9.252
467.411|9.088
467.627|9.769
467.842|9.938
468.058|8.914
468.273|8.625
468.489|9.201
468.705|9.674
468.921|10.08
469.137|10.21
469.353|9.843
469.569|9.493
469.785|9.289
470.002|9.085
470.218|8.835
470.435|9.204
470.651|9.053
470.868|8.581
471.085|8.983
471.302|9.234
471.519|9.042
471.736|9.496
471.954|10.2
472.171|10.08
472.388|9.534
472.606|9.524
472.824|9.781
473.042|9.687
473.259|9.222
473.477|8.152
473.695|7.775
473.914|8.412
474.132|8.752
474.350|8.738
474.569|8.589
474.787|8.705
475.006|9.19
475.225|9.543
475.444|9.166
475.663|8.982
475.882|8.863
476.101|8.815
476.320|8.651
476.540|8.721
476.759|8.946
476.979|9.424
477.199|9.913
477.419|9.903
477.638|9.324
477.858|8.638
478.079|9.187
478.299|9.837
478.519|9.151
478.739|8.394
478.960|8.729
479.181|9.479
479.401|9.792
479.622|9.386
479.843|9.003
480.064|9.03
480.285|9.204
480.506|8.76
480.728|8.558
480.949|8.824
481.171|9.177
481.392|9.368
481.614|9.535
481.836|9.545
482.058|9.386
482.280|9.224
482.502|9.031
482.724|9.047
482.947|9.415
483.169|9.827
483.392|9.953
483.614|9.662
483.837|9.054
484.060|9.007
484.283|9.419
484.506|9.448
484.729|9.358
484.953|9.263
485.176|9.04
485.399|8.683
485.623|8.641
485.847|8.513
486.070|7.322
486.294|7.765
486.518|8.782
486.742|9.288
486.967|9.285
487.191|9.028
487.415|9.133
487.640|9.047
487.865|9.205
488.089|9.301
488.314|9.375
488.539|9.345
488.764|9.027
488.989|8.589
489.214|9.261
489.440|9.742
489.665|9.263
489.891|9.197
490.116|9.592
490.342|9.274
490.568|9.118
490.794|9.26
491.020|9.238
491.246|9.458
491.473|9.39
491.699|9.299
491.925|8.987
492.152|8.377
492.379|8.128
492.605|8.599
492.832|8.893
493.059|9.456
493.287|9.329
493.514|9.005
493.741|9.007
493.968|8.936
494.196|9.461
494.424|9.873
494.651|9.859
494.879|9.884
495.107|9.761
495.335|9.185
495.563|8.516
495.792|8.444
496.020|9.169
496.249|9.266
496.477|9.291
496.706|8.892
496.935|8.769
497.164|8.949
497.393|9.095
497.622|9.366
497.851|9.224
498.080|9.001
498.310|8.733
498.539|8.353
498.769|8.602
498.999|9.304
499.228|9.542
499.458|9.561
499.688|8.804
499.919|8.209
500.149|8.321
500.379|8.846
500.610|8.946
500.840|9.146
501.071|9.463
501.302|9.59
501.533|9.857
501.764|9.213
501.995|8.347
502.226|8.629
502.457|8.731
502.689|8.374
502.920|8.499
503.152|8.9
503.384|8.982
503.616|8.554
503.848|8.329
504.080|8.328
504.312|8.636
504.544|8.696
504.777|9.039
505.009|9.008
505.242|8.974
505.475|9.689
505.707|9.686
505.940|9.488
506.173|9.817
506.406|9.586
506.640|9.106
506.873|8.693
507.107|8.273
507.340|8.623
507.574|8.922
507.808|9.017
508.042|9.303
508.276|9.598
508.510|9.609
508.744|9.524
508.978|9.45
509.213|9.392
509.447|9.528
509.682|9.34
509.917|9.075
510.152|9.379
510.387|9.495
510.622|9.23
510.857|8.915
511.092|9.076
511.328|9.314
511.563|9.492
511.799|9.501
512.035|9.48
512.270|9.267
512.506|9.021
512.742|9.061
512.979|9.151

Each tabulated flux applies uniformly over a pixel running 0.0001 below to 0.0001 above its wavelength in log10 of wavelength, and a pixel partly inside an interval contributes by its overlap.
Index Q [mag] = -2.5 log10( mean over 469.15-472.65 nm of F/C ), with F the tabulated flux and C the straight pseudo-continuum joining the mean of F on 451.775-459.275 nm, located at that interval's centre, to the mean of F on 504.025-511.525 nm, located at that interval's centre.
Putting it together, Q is -0.06 mag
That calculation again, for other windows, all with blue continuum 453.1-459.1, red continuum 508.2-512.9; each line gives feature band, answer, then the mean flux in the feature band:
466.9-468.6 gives -0.03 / 9.23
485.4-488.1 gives 0.04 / 8.75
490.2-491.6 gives -0.02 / 9.29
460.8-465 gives 0.03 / 8.69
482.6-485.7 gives -0.02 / 9.28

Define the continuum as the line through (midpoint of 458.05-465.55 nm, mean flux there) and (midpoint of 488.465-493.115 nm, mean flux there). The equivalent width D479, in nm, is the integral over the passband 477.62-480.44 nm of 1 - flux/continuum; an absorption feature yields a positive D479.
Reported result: -0.06 nm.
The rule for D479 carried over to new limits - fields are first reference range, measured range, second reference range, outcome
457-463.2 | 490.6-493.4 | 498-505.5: -0.07 nm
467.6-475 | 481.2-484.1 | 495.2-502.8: -0.09 nm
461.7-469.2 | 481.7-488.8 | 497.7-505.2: -0.13 nm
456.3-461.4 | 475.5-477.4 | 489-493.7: -0.03 nm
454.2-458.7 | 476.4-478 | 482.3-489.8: -0.04 nm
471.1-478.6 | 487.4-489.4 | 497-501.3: -0.02 nm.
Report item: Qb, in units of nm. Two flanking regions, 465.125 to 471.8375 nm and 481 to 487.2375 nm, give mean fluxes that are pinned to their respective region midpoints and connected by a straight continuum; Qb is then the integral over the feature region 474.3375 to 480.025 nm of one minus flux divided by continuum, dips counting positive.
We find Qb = 0.03 nm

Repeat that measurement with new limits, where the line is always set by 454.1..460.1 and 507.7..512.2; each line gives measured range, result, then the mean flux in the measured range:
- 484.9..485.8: 0.029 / 8.86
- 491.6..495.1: 0.021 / 9.16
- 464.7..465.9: 0.004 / 8.94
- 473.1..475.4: 0.078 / 8.74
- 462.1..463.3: 0.039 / 8.67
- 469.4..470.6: -0.026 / 9.21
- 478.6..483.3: -0.037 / 9.18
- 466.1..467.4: 0.002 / 8.98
